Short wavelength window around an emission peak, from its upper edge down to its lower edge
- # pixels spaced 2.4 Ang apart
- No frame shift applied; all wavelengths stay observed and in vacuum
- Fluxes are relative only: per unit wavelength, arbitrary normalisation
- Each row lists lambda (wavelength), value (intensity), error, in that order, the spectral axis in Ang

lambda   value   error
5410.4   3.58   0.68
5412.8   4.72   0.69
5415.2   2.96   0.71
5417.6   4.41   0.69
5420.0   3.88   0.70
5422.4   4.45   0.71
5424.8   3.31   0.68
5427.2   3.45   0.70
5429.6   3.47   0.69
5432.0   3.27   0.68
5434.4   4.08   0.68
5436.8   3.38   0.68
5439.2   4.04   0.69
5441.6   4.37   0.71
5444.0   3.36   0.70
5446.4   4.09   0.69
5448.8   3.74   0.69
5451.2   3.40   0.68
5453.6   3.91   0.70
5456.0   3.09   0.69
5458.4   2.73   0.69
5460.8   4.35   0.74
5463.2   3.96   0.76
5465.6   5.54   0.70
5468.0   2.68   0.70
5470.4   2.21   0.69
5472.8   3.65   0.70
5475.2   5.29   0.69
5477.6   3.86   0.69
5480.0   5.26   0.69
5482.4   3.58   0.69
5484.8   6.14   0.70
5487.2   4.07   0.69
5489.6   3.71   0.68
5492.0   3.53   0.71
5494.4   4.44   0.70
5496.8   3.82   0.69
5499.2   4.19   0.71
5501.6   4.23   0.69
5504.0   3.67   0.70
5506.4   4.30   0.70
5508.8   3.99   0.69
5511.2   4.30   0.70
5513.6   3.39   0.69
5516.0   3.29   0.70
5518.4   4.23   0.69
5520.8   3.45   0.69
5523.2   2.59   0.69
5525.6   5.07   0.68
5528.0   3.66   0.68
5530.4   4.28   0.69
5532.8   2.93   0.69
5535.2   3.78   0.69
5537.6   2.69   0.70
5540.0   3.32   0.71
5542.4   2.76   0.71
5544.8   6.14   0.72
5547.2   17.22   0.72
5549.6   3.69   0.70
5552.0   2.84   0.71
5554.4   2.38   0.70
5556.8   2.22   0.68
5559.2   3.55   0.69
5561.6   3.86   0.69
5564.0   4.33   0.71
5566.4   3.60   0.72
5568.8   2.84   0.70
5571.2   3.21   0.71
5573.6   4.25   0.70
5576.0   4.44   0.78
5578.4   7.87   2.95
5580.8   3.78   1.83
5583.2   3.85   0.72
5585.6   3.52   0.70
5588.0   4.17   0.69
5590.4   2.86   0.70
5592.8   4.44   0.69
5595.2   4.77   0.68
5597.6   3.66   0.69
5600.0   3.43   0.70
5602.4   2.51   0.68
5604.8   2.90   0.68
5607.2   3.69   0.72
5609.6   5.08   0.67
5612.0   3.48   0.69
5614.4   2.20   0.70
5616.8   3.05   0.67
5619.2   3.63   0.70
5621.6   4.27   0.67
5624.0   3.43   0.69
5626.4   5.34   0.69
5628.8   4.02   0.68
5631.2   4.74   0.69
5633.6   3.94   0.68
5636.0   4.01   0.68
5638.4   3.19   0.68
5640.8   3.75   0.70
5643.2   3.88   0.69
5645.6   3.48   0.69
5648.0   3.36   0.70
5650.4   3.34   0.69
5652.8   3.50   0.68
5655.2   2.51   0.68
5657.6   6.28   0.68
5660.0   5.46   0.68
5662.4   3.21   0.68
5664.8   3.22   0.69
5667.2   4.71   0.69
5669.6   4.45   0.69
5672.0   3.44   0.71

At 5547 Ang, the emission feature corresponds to H-beta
